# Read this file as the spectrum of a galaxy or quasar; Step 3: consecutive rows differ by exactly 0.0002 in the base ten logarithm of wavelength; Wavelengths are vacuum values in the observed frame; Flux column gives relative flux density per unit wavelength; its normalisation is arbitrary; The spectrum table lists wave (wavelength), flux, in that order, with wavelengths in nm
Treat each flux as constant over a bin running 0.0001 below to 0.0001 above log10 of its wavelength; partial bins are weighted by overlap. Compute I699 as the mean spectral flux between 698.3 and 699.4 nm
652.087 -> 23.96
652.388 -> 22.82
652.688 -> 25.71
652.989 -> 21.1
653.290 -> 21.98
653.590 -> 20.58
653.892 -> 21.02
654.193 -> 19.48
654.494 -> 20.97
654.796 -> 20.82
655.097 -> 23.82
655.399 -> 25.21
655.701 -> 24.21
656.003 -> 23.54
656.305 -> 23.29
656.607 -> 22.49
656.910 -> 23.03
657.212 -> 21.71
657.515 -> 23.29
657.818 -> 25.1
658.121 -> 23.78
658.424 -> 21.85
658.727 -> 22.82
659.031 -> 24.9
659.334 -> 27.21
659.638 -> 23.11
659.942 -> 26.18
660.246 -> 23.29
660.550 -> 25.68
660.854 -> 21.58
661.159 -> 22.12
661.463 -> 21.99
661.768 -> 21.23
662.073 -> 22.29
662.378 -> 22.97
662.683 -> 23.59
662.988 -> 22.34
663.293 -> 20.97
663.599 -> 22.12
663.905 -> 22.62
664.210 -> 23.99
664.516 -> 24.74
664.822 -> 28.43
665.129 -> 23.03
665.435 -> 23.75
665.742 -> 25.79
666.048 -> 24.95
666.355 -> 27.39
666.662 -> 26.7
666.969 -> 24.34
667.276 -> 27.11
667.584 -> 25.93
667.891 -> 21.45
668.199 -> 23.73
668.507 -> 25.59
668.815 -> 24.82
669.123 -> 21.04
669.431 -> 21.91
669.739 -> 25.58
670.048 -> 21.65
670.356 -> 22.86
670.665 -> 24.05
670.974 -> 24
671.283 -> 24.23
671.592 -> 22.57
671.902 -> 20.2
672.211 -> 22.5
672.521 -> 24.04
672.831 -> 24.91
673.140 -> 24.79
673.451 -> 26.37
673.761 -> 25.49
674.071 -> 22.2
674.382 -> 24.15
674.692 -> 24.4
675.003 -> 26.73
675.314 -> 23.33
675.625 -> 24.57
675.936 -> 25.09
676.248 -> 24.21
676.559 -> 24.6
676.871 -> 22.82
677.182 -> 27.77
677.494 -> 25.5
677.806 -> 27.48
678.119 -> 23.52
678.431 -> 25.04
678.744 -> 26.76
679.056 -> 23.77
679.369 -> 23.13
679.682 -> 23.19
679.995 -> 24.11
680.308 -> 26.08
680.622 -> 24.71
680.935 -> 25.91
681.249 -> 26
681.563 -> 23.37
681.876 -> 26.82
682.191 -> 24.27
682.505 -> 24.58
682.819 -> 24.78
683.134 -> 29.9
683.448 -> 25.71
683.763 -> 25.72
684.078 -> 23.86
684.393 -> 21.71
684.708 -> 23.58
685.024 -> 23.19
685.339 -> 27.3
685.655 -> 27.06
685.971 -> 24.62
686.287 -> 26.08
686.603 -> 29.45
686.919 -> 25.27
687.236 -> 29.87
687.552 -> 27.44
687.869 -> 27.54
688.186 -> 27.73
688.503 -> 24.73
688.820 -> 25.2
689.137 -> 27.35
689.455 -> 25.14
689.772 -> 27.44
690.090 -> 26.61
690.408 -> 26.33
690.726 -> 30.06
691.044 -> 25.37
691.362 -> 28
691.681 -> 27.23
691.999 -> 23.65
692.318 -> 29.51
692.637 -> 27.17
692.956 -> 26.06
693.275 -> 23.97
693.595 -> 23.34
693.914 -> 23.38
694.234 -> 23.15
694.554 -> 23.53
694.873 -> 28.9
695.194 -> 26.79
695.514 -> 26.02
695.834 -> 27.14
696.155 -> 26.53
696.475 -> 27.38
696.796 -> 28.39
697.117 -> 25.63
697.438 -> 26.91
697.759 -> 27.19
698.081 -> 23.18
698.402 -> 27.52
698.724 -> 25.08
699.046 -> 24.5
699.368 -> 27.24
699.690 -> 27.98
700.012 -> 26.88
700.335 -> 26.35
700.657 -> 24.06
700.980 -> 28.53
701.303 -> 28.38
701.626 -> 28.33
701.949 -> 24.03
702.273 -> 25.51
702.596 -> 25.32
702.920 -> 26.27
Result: 25.9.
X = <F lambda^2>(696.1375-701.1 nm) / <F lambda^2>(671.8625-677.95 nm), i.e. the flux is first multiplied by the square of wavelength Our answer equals 1.15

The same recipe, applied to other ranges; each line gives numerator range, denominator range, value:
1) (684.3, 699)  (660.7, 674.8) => 1.18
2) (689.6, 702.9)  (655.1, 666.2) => 1.24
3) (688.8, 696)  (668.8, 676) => 1.17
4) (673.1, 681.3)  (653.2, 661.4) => 1.14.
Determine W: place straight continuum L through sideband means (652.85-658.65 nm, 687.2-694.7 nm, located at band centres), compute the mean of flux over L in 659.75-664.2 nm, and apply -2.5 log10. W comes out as 0.02 mag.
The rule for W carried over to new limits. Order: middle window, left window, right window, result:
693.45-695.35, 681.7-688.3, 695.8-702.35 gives 0.063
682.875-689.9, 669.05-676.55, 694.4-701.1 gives -0.038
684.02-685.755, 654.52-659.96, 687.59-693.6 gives 0.070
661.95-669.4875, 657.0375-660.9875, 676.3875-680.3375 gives 0.006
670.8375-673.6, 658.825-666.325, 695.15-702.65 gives 0.034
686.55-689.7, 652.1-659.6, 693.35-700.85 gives -0.067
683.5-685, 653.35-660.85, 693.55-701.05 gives 0.059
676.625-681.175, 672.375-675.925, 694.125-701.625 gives 0.001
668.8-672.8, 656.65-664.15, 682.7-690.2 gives 0.060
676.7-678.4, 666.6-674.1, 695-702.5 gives -0.035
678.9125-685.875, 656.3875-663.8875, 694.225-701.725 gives 0.009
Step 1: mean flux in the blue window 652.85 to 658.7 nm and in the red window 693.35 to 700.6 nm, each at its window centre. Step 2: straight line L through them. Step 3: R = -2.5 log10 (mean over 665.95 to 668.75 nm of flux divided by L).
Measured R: -0.08 mag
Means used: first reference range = 22.5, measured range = 25.2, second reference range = 26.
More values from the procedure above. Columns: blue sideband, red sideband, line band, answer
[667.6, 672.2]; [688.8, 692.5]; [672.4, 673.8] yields -0.06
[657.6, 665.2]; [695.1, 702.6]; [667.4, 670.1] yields 0.02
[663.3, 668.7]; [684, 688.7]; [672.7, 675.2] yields 0.01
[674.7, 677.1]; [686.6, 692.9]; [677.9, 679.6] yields 0.03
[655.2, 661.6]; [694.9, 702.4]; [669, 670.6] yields 0.08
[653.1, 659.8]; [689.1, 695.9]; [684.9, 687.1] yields -0.03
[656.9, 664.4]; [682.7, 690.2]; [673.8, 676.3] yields 0.02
